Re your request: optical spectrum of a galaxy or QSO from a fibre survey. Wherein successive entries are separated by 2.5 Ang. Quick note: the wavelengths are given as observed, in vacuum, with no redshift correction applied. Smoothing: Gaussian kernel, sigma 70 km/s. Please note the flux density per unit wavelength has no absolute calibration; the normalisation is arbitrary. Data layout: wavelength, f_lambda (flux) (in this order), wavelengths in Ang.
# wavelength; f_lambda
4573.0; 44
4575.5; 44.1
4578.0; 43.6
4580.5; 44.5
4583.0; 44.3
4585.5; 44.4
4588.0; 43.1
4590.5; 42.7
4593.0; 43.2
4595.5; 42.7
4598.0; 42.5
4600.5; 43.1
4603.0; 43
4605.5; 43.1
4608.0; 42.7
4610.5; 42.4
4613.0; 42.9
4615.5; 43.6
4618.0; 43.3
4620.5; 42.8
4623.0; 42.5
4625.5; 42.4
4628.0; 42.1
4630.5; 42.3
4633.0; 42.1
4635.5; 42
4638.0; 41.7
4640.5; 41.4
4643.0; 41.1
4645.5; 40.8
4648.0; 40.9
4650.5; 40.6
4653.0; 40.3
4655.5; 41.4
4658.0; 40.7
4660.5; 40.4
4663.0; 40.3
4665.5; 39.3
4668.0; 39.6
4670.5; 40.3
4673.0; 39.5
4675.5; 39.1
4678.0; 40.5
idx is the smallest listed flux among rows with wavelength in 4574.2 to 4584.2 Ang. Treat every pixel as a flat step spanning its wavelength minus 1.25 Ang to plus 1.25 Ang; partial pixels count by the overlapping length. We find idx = 43.6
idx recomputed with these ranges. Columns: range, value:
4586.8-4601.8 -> 42.5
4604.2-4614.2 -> 42.4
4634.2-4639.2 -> 41.7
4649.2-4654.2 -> 40.3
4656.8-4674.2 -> 39.3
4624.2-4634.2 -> 42.1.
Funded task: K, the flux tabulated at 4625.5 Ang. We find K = 42.4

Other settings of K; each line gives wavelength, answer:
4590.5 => 42.7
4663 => 40.3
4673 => 39.5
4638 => 41.7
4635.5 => 42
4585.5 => 44.4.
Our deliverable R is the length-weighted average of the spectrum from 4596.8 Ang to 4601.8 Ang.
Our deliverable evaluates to 42.8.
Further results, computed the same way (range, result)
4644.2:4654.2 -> 40.7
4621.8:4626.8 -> 42.4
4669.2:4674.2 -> 39.9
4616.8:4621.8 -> 43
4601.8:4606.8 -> 43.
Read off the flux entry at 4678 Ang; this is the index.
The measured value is 40.5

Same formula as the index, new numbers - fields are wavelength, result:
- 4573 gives 44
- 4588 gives 43.1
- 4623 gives 42.5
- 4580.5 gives 44.5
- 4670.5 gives 40.3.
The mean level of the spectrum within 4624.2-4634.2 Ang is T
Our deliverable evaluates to 42.2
